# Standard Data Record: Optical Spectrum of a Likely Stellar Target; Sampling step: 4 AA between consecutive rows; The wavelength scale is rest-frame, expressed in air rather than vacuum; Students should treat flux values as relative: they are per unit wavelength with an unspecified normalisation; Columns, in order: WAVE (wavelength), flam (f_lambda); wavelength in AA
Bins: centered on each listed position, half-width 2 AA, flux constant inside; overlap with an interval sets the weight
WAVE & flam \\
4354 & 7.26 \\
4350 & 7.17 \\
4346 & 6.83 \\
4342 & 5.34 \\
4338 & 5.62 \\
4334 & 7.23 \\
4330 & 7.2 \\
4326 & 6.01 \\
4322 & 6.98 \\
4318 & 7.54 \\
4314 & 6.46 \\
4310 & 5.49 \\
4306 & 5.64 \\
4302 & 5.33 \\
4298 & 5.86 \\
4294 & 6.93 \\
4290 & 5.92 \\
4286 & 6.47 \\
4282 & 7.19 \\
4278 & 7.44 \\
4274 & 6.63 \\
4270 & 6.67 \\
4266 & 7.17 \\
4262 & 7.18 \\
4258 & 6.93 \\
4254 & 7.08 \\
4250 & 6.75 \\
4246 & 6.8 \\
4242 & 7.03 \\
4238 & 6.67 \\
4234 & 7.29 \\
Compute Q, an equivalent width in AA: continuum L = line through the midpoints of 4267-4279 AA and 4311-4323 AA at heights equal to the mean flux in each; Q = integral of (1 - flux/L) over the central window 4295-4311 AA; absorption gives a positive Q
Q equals 2.81 AA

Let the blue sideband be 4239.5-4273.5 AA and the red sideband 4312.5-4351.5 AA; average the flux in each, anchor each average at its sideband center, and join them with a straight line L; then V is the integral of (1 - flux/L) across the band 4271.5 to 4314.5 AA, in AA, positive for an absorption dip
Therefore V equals 3.08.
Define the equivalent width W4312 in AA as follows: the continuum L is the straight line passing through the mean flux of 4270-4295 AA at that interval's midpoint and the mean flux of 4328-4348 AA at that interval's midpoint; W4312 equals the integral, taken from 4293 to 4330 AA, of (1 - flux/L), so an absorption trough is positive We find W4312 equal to 1.7 AA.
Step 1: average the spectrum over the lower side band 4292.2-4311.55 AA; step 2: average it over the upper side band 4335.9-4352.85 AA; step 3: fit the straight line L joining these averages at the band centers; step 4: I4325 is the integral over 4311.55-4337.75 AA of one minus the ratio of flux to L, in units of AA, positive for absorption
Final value -3.04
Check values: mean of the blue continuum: 5.85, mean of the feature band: 6.79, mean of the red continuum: 6.3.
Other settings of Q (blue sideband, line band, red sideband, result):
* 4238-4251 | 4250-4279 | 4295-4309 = -2.45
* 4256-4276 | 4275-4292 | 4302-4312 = -1.12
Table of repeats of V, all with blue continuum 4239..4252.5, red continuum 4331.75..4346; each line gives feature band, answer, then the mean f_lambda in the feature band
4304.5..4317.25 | 0.7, 6.04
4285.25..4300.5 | 0.6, 6.25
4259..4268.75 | -0.6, 7.11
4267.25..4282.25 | -0.7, 6.97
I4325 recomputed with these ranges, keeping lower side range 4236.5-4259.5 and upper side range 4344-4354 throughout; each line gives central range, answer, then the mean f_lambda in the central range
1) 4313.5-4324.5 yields 0.0 AA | 7.02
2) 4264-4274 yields 0.1 AA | 6.86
